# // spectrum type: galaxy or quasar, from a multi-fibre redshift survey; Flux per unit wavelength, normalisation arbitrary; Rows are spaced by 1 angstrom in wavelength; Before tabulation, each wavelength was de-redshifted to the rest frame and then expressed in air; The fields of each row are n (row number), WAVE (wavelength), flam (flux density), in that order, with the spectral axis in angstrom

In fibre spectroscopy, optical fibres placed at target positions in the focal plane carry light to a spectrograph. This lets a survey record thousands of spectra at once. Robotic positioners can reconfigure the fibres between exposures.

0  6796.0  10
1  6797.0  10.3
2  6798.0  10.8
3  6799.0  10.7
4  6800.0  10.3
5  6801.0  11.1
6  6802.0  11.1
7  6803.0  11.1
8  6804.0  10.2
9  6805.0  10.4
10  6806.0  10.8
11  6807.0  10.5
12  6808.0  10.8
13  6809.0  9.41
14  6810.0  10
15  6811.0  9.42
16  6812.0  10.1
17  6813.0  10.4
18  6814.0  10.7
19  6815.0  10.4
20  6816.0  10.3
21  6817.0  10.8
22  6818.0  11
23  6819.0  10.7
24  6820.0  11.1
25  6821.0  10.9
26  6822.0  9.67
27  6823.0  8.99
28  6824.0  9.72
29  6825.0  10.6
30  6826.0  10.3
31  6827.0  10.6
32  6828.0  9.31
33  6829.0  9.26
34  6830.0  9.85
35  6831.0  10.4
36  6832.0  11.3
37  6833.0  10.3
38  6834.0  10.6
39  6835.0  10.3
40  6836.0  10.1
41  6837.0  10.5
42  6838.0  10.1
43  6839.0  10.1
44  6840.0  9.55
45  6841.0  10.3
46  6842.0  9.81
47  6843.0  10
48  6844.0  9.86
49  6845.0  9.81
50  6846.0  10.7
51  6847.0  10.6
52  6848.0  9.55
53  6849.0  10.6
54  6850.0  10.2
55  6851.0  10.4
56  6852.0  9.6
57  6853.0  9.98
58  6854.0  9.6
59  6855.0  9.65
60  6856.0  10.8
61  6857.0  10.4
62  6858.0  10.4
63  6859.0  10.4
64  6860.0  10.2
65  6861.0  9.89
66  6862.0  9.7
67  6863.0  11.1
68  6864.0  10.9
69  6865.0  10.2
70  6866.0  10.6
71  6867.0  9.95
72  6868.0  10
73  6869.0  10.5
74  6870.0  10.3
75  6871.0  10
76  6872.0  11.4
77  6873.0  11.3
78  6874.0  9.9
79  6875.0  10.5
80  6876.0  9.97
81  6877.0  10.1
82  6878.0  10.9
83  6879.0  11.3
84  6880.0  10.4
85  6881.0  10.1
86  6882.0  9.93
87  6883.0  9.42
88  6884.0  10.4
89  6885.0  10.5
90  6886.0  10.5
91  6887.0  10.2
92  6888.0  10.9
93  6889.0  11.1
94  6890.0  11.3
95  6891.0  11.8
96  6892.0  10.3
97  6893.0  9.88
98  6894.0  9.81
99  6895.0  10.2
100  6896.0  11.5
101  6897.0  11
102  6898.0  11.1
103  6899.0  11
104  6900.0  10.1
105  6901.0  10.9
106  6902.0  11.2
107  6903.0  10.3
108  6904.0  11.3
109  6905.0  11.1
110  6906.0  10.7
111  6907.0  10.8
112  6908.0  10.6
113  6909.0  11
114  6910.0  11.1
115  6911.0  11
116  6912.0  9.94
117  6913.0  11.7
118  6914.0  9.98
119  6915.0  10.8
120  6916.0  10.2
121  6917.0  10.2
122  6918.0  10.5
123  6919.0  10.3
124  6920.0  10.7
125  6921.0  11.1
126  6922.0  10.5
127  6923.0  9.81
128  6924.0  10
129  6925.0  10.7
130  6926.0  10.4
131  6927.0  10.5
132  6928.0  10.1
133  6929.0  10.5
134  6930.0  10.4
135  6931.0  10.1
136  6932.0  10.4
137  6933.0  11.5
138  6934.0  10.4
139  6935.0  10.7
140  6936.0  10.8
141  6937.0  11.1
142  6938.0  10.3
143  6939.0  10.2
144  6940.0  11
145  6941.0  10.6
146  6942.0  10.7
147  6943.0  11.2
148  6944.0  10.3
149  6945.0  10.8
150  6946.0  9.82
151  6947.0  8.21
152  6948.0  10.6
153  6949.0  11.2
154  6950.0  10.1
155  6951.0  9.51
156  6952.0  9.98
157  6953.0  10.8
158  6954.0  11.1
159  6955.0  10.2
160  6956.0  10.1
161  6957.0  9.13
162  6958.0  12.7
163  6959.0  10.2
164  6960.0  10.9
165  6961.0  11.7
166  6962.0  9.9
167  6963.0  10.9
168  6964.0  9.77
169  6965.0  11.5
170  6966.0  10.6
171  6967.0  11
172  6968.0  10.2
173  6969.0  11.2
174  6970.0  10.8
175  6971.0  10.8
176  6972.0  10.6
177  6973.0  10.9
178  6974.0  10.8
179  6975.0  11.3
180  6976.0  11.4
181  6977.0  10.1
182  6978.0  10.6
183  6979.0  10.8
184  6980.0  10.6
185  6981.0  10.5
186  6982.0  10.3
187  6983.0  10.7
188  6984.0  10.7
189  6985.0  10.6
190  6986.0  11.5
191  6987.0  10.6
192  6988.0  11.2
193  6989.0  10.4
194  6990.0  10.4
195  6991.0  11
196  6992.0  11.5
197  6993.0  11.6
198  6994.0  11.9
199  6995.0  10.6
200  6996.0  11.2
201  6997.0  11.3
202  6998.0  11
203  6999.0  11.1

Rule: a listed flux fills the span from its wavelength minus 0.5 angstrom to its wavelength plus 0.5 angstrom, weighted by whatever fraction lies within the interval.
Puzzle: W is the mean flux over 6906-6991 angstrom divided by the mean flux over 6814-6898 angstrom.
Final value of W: 1.03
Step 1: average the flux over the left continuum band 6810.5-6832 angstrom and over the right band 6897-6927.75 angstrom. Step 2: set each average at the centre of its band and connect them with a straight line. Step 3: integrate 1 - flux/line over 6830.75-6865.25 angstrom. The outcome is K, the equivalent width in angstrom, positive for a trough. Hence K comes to 0.5 angstrom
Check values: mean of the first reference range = 10.2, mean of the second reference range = 10.7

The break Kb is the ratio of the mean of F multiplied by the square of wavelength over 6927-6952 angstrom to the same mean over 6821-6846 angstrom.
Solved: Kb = 1.07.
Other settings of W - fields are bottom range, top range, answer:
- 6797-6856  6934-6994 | 1.04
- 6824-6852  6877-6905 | 1.05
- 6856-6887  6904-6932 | 1.02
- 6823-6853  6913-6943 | 1.04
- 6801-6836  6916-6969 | 1.02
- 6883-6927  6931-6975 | 0.99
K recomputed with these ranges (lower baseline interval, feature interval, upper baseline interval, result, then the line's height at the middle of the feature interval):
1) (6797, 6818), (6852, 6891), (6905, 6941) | 0.51 angstrom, 10.5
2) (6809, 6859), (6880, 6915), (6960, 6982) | -0.71 angstrom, 10.5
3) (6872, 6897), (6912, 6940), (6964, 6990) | 0.33 angstrom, 10.6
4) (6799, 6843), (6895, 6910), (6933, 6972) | -0.60 angstrom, 10.5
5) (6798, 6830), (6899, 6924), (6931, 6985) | -0.32 angstrom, 10.5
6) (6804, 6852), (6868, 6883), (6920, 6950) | -0.12 angstrom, 10.3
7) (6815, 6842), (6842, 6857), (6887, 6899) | 0.47 angstrom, 10.4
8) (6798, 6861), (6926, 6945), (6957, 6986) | 0.08 angstrom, 10.6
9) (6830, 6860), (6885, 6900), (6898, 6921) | -0.21 angstrom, 10.6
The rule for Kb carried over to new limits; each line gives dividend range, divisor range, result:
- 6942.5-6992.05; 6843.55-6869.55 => 1.07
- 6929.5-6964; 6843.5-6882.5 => 1.04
